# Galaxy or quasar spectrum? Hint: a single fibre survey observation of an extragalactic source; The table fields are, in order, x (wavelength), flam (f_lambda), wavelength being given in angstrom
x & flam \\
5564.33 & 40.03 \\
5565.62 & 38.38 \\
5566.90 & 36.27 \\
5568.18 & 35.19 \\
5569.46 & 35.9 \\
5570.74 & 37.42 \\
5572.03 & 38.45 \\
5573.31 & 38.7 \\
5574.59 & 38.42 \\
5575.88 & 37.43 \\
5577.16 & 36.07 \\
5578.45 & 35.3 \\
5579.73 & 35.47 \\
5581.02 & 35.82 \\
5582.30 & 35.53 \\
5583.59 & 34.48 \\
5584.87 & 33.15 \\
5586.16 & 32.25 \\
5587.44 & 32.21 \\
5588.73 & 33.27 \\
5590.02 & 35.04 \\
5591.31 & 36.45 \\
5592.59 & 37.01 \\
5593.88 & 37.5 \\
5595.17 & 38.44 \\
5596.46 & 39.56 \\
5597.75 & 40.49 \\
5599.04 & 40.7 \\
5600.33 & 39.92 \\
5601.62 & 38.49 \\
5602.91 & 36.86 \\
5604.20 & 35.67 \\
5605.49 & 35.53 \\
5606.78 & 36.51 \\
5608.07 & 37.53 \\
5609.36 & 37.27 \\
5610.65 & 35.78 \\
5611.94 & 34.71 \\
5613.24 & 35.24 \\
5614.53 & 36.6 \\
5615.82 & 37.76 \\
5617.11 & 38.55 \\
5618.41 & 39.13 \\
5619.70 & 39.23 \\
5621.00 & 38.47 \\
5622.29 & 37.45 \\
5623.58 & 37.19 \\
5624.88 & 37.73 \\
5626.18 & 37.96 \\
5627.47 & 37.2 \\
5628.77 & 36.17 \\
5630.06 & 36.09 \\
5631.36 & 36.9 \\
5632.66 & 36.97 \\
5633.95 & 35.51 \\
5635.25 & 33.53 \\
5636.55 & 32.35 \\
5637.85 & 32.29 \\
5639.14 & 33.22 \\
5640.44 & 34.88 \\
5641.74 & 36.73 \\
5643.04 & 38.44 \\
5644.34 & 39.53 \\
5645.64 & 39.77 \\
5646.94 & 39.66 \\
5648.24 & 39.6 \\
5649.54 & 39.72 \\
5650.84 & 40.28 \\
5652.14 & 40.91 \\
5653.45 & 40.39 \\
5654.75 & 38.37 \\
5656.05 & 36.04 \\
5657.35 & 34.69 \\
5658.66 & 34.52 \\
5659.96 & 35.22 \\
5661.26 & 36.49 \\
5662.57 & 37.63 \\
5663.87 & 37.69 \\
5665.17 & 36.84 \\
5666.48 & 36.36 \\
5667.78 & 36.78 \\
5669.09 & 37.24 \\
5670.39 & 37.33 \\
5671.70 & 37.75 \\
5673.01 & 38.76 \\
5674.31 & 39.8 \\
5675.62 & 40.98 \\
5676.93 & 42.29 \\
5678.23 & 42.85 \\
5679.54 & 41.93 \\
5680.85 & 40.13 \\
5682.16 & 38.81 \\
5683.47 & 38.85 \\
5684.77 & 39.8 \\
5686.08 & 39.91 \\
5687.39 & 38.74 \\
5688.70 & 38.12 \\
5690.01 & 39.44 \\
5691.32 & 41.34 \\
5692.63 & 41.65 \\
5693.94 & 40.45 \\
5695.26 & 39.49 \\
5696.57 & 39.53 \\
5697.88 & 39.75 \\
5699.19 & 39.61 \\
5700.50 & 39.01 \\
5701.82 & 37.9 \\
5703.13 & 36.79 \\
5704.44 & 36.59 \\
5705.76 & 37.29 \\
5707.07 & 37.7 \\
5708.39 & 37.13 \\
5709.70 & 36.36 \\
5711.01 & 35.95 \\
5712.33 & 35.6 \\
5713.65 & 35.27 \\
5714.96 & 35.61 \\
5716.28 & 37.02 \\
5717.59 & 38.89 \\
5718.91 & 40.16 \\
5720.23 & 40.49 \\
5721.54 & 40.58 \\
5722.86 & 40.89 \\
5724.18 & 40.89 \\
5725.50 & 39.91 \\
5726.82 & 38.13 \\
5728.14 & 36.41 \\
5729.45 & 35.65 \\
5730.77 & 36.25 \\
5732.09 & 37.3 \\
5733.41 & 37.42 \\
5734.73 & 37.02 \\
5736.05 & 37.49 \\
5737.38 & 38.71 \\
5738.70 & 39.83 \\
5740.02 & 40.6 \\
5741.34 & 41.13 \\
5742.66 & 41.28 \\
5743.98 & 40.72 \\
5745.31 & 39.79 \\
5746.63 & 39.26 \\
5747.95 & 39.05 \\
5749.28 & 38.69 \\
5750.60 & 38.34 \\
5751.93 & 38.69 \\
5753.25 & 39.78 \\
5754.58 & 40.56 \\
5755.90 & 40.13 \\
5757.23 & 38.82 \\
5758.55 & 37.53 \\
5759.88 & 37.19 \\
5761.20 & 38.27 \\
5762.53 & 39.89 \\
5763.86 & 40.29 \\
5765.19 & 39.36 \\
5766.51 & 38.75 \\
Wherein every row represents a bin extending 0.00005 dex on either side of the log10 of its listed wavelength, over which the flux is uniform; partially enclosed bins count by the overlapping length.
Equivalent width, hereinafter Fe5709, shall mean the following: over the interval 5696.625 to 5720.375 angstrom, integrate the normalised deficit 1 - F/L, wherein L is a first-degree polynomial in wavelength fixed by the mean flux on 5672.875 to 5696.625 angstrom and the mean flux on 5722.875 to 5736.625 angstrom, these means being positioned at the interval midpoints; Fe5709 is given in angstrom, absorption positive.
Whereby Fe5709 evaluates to 0.81 angstrom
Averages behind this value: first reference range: 40.2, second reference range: 37.8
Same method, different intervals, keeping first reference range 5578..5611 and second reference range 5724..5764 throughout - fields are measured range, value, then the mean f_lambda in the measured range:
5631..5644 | 0.69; 35.2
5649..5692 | -1.17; 38.7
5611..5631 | -0.23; 37.3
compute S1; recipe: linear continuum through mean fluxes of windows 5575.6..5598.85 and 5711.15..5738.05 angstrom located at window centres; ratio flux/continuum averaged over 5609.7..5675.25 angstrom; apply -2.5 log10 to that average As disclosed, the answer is -0.013 mag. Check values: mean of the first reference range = 35.9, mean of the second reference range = 37.9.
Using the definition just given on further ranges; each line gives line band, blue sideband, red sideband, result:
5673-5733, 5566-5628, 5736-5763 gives -0.01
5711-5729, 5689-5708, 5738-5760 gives 0.03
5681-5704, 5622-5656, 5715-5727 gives -0.02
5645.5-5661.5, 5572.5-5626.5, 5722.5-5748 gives -0.01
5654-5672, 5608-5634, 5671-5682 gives 0.09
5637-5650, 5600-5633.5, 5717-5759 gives 0.01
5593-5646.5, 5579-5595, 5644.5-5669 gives -0.02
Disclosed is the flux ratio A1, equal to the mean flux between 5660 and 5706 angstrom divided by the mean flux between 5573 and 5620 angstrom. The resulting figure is 1.06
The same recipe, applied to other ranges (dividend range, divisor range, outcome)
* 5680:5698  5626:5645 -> 1.11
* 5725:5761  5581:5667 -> 1.05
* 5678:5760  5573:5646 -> 1.06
